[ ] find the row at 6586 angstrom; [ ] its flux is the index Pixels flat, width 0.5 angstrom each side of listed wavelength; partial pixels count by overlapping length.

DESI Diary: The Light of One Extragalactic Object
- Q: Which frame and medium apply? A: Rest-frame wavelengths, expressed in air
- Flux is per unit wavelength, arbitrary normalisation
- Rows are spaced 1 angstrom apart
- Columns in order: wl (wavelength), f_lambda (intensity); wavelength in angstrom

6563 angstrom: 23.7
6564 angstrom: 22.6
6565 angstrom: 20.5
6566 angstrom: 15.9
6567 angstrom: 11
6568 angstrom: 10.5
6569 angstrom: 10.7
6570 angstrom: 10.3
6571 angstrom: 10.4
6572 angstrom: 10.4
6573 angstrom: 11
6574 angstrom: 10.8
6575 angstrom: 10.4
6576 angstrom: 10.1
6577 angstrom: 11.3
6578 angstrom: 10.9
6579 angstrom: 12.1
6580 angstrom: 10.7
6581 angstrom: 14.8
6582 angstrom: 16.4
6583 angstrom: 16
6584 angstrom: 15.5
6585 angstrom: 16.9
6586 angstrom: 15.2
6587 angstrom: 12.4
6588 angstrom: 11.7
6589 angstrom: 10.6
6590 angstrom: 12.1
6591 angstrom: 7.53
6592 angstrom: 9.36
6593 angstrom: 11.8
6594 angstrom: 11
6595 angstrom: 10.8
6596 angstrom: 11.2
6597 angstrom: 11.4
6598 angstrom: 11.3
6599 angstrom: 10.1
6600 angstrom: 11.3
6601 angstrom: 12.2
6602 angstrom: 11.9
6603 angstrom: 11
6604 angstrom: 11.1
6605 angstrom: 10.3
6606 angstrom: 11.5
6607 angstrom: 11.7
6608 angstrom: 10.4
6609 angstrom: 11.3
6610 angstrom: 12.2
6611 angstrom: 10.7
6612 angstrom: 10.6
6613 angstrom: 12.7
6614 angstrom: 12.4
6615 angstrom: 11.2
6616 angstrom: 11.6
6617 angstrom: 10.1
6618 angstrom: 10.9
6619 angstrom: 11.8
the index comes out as 15.2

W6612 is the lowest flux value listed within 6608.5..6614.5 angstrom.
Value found 10.6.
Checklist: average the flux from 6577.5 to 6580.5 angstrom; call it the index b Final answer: 11.2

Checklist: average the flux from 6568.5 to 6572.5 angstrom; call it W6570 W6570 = 10.4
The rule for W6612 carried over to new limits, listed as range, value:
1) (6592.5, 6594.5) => 11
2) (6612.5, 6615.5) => 11.2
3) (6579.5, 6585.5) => 10.7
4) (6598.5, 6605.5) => 10.1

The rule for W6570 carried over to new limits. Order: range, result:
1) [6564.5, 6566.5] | 18.2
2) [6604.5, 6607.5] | 11.2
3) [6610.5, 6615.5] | 11.5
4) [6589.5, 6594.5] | 10.4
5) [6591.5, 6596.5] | 10.8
